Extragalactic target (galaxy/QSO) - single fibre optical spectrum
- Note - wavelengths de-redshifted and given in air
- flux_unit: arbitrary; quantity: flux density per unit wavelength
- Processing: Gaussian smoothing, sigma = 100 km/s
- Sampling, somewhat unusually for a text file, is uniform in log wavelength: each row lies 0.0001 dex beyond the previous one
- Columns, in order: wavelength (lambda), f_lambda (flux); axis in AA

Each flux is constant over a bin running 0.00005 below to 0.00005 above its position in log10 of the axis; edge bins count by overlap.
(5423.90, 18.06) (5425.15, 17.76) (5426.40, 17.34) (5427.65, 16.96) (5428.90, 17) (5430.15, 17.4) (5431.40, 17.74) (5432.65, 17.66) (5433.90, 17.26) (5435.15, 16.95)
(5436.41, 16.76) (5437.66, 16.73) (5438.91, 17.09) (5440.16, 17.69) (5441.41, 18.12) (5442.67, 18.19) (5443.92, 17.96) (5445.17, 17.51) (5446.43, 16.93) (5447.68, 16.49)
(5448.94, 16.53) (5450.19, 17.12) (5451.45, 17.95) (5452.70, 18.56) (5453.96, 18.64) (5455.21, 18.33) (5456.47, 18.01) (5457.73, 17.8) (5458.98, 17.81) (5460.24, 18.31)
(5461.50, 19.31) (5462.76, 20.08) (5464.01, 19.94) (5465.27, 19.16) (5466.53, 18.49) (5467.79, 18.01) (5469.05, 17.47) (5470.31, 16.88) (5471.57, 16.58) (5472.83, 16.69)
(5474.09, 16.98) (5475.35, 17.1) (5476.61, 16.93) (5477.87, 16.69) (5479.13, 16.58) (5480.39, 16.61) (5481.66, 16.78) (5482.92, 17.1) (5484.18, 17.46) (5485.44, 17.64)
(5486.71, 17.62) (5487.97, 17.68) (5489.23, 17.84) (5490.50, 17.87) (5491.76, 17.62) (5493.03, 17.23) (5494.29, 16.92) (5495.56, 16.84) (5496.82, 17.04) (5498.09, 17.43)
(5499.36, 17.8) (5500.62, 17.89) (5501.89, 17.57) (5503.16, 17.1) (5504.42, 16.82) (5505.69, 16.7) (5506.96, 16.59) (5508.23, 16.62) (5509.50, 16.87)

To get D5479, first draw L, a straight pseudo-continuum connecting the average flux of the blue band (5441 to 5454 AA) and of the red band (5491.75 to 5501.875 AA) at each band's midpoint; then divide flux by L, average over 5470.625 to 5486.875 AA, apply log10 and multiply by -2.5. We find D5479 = 0.03 mag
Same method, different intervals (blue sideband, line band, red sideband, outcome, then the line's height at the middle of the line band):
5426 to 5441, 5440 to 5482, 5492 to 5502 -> -0.027 mag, 17.3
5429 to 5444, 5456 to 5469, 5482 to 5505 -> -0.074 mag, 17.4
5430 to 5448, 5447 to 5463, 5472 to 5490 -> -0.045 mag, 17.3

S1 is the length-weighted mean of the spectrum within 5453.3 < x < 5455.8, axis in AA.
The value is 18.5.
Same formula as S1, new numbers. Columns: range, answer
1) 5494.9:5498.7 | 17.1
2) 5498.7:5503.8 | 17.6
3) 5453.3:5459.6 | 18.1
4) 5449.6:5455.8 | 18.1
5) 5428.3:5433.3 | 17.5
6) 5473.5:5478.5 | 16.9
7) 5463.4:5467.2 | 19.2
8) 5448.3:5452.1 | 17.2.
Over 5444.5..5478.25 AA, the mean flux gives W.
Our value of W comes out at 17.8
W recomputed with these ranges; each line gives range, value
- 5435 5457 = 17.5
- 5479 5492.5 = 17.4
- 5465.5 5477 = 17.3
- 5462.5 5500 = 17.5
